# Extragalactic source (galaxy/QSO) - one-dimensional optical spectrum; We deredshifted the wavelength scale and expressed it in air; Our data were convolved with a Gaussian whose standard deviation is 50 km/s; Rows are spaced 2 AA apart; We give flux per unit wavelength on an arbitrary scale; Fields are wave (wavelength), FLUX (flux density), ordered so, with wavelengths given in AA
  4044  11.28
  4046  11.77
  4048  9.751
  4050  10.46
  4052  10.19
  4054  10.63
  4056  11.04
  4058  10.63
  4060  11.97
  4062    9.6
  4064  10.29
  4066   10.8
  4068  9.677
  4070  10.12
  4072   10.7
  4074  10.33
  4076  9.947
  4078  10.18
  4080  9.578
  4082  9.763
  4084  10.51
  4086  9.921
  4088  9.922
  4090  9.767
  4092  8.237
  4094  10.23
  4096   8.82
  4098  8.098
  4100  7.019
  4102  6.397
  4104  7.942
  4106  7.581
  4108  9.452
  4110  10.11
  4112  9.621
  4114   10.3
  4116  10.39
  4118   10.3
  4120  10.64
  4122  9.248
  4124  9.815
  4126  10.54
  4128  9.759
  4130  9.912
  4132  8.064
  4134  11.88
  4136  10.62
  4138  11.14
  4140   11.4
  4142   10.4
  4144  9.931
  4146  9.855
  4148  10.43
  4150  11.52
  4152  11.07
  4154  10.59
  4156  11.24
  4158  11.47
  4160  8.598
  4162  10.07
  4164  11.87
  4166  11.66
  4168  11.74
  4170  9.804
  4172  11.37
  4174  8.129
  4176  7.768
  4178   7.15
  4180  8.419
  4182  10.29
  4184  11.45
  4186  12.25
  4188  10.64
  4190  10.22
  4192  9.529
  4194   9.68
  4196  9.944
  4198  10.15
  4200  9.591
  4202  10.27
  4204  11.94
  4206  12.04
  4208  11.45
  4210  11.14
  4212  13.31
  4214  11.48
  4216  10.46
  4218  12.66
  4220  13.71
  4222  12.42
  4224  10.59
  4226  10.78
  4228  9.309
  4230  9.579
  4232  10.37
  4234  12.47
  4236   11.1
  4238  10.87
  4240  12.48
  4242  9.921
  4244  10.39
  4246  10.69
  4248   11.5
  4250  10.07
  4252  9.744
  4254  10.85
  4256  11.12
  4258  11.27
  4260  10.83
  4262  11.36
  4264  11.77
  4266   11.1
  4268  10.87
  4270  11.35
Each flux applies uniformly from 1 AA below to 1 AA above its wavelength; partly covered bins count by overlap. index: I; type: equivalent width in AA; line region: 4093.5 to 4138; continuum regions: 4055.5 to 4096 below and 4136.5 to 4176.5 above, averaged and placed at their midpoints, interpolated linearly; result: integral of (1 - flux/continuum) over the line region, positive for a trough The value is 3.9 AA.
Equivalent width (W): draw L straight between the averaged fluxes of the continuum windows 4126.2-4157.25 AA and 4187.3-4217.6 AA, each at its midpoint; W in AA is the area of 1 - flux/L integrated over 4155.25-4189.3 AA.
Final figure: 1.45 AA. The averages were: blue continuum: 10.5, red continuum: 10.8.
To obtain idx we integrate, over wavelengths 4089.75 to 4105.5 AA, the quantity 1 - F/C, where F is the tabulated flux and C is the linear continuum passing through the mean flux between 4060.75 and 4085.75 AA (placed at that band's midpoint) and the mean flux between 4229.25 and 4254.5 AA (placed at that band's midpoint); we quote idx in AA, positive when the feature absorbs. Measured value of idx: 3.1 AA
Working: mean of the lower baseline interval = 10.1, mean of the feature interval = 8.22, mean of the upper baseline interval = 10.8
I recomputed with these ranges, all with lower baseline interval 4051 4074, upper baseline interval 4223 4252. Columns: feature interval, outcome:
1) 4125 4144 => 0.3 AA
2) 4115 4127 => 0.5 AA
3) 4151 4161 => 0.0 AA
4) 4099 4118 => 3.1 AA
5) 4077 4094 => 1.2 AA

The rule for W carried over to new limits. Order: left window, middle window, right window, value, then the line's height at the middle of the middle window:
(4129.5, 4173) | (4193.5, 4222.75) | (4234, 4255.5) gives -1.6 AA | 10.8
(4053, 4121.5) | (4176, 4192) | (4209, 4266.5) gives 1.1 AA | 10.6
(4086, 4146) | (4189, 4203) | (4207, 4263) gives 0.9 AA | 10.6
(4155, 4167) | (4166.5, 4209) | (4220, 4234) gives 2.5 AA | 10.8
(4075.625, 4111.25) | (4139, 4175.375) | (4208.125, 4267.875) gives -2.2 AA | 9.99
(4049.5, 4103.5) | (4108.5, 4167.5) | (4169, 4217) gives -2.0 AA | 10.1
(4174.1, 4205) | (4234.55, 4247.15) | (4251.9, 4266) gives -0.2 AA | 10.8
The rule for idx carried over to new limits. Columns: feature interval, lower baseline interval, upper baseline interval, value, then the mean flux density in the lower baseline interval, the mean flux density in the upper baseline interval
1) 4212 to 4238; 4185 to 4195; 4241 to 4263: -1.7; 10.5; 10.7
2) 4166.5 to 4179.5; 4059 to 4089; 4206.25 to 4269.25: 1.7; 10.2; 11.2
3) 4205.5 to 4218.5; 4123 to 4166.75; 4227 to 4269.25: -1.2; 10.5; 10.8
